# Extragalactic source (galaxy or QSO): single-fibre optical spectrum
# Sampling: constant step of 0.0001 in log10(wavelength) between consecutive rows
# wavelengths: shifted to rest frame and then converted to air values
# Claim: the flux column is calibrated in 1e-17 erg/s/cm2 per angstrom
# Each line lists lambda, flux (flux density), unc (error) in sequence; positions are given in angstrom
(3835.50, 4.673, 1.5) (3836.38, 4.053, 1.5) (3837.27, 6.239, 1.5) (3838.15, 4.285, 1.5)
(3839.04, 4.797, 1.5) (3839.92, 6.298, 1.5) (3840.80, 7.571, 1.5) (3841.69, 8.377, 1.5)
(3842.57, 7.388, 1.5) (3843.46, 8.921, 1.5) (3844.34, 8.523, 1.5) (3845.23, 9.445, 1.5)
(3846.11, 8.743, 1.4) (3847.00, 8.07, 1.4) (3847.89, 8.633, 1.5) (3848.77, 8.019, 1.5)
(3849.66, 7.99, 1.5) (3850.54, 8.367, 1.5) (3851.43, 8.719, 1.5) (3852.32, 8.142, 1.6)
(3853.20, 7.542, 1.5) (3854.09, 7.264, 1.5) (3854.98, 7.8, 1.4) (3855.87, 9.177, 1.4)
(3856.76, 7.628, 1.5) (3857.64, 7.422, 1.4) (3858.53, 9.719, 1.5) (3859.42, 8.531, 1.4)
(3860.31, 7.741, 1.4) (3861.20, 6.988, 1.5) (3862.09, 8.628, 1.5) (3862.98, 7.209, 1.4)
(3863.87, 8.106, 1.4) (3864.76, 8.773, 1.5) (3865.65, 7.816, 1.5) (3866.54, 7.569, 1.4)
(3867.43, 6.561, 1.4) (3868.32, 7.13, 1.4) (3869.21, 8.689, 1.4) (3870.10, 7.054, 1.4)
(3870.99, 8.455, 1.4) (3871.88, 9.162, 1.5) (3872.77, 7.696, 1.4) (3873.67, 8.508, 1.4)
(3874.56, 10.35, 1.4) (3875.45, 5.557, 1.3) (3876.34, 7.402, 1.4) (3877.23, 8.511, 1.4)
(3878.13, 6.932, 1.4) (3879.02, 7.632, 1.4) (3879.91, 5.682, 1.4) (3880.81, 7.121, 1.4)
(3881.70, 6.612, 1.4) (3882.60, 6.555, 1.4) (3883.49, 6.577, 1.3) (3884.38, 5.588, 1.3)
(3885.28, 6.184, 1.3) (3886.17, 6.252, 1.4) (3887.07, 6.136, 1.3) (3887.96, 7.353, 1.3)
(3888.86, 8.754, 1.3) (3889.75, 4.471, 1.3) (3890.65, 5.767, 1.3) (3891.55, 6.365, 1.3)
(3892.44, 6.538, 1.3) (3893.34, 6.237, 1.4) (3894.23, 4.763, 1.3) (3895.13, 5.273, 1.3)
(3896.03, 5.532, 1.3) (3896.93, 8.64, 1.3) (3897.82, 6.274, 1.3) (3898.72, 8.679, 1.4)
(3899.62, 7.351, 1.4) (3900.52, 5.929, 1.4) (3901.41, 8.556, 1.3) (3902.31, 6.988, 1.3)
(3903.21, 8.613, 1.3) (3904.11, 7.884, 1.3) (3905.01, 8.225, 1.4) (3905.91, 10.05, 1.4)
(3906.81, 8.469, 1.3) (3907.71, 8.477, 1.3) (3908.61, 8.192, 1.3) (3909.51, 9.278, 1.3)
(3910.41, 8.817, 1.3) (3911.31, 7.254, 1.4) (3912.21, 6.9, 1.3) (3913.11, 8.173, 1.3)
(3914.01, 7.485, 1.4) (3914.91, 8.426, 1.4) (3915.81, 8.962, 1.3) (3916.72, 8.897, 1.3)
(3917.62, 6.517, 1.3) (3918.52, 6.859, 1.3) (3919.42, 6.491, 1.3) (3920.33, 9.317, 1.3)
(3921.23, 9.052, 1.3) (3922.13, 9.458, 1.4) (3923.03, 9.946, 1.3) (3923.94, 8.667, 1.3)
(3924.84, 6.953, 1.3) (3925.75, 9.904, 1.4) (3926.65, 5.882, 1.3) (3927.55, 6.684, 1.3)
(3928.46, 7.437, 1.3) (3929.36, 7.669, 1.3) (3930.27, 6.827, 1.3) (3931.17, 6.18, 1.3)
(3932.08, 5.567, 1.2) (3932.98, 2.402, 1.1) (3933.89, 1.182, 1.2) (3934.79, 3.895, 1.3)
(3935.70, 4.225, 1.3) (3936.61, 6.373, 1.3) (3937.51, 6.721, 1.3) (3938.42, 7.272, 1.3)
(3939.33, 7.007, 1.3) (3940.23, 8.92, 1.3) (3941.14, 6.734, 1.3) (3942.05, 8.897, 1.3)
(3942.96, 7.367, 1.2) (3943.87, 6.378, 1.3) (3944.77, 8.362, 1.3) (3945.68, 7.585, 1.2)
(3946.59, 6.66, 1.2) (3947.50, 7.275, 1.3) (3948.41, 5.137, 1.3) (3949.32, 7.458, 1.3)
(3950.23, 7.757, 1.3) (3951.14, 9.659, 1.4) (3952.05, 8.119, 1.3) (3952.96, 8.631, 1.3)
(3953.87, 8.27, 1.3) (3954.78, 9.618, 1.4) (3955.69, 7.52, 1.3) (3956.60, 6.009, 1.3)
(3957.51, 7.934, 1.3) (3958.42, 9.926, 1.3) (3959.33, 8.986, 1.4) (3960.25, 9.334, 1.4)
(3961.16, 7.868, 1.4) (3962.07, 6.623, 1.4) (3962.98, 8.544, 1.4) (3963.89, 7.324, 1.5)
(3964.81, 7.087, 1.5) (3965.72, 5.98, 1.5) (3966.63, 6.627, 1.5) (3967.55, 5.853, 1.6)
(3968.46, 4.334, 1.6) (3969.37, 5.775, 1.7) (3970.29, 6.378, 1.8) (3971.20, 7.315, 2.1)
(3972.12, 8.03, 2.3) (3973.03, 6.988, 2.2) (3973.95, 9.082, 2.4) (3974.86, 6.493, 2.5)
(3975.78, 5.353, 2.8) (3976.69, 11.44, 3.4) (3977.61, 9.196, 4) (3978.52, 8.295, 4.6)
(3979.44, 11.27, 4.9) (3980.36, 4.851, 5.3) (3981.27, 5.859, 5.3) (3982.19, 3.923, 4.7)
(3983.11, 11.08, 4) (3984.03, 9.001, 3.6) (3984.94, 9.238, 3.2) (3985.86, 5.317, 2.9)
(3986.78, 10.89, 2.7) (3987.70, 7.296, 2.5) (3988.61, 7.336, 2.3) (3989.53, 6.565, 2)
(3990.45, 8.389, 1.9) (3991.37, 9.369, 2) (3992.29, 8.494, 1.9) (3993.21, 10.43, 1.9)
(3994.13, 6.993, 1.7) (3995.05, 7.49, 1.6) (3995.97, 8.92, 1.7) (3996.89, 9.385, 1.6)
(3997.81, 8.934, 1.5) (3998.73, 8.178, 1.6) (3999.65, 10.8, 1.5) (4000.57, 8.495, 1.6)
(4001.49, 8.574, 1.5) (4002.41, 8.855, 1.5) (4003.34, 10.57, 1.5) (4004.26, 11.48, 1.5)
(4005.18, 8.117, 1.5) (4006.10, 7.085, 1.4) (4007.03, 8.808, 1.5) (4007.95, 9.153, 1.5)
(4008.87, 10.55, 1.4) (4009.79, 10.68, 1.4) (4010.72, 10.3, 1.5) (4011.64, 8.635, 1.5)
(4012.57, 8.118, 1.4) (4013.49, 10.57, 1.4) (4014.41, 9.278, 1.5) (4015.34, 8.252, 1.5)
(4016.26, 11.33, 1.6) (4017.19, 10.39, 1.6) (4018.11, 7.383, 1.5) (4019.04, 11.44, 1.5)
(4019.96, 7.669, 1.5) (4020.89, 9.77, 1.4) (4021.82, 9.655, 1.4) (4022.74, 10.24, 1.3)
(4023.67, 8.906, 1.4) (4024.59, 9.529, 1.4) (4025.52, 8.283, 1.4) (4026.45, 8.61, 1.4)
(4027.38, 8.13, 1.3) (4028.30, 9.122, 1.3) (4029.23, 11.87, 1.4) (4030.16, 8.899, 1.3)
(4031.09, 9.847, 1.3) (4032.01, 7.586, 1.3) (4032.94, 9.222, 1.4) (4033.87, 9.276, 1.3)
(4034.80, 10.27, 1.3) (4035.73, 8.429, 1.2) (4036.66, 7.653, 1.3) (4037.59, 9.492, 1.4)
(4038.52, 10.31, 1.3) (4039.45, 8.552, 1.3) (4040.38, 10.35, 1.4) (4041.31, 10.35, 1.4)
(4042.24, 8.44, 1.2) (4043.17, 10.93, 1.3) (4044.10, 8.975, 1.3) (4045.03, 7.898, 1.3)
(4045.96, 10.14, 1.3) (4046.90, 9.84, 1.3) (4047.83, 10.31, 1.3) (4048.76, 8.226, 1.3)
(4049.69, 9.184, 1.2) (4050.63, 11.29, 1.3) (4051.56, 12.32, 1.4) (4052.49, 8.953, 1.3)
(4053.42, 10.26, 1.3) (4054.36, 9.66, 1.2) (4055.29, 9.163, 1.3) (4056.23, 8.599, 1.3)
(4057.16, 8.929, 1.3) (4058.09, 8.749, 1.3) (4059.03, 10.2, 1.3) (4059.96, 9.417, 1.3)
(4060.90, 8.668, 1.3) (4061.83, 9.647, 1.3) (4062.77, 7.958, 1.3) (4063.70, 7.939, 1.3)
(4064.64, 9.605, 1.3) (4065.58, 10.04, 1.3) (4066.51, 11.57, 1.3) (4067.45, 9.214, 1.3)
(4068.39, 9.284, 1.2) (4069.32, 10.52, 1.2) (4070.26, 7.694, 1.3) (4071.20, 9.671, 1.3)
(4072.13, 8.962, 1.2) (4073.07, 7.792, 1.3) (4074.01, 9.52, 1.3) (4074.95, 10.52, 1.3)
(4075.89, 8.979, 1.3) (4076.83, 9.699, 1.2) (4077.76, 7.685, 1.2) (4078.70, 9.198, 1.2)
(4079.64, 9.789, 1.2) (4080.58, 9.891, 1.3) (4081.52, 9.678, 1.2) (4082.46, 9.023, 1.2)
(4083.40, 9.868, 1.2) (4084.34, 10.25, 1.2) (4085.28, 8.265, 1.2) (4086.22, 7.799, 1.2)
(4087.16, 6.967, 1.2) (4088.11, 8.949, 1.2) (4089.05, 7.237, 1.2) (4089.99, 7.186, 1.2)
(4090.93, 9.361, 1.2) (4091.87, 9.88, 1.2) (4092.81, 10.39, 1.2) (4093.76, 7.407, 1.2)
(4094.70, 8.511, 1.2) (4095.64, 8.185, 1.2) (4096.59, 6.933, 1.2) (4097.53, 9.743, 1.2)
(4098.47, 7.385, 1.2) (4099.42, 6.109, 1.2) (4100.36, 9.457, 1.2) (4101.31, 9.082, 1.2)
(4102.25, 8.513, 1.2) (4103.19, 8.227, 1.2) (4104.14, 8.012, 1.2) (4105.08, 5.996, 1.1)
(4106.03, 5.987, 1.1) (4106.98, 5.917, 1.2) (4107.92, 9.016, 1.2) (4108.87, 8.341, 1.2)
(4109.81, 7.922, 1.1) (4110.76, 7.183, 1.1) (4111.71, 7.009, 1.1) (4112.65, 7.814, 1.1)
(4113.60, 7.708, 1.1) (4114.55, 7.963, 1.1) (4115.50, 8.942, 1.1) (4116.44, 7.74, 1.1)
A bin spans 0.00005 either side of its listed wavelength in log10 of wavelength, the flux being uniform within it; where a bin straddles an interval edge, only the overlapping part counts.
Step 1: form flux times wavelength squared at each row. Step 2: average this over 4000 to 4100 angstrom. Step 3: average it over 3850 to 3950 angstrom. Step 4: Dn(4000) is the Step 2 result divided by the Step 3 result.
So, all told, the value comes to 1.35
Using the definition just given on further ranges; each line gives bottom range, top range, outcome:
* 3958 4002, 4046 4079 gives 1.24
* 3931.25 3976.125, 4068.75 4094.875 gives 1.36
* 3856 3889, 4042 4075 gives 1.38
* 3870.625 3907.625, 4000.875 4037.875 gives 1.38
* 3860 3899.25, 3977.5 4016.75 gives 1.30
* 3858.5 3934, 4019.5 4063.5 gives 1.36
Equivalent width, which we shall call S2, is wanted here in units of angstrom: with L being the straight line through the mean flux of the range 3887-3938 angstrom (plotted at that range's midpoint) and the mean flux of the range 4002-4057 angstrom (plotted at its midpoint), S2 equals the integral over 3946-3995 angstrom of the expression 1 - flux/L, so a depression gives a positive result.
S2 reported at 3.37 angstrom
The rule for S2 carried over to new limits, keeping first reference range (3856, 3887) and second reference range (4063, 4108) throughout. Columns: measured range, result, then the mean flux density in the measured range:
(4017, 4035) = -1.97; 9.28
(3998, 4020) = -2.98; 9.39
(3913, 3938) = 2.66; 6.99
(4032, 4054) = -2.86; 9.55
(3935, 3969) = 2.48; 7.39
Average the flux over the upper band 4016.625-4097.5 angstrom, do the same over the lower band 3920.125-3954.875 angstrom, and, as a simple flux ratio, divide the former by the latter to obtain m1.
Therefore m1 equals 1.28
